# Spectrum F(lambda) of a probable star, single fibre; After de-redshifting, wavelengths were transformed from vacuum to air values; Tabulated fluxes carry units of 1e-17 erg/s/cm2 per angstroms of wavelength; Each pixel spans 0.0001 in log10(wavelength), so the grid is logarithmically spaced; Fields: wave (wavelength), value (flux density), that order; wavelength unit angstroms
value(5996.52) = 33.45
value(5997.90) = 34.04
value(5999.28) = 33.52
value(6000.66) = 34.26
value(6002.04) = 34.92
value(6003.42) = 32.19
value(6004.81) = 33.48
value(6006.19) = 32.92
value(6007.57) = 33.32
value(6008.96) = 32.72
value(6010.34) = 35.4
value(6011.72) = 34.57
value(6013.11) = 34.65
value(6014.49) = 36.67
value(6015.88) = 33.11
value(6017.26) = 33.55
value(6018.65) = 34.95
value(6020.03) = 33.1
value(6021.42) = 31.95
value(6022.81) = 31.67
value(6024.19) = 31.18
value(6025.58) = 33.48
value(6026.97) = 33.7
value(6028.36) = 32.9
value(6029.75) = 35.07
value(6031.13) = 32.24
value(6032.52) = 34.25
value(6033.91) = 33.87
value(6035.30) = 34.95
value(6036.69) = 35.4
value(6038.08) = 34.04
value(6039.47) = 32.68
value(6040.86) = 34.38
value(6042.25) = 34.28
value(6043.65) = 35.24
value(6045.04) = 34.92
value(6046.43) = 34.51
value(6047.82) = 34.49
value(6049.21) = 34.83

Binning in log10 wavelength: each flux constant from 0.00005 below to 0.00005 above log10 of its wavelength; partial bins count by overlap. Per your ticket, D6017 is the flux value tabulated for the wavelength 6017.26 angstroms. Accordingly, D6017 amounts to 33.55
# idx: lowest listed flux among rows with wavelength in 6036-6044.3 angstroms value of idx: 32.68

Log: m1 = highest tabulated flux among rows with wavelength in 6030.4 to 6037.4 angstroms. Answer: 35.4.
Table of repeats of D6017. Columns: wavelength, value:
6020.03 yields 33.1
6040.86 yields 34.38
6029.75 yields 35.07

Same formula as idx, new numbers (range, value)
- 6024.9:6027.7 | 33.48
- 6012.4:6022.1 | 31.95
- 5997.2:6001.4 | 33.52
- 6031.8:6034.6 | 33.87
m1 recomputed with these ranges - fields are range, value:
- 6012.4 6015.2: 36.67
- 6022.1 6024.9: 31.67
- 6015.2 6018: 33.55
